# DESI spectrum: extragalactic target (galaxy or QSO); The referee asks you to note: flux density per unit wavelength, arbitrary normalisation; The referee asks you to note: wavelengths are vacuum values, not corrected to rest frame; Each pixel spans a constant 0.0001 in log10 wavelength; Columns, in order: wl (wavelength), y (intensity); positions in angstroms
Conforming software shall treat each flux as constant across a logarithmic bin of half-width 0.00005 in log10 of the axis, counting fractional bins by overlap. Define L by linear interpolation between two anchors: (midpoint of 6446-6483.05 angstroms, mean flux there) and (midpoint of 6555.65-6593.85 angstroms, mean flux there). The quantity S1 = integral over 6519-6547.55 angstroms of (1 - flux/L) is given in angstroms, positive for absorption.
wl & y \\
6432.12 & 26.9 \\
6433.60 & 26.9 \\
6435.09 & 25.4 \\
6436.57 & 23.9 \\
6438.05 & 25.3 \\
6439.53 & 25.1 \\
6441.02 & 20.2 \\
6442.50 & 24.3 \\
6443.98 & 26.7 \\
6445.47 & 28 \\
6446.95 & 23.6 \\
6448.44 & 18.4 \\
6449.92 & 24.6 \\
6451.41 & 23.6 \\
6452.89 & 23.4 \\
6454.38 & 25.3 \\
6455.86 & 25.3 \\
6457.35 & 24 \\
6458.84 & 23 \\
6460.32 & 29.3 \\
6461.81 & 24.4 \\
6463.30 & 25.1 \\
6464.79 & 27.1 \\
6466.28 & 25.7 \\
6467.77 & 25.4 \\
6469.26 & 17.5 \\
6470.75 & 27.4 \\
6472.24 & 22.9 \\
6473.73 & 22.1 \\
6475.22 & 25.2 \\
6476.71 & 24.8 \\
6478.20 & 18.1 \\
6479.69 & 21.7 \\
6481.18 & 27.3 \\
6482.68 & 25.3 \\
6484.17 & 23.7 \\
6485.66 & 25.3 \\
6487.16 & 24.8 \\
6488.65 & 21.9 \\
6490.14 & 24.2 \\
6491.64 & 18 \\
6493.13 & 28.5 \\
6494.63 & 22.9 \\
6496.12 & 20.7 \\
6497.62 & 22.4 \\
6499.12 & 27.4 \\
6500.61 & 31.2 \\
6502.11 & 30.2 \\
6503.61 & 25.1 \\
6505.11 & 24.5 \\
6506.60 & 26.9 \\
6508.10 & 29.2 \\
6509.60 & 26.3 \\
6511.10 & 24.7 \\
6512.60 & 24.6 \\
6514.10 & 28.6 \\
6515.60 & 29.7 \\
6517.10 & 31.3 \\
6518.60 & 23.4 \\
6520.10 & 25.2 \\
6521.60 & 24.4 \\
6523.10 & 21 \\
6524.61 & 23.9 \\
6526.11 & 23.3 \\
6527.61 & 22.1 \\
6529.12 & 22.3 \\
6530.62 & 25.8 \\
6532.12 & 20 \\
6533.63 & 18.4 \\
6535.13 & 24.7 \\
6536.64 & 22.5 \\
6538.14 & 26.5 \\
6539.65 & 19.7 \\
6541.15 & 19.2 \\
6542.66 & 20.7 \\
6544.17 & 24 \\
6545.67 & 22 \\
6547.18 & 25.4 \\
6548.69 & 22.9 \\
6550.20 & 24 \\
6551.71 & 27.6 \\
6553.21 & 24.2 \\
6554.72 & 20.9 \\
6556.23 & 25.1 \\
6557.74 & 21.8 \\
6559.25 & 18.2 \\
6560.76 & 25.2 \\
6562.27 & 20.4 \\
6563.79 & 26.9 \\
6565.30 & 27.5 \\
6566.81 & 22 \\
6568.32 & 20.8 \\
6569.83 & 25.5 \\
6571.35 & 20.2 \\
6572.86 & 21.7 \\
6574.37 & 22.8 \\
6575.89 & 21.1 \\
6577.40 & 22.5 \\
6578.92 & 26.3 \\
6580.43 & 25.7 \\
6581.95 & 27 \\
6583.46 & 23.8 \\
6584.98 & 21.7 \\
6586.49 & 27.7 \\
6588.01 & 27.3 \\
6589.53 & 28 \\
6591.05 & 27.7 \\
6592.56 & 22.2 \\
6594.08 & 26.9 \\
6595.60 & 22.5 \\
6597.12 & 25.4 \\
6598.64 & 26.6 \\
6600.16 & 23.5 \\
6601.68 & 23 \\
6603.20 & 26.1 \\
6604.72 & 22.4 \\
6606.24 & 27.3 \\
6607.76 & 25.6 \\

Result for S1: 1.6 angstroms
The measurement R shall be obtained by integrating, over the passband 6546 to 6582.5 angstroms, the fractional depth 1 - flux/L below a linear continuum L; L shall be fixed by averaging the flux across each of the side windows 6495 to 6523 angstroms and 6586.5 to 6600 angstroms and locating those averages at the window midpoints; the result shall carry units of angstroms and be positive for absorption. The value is 3.4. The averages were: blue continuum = 26.3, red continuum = 25.8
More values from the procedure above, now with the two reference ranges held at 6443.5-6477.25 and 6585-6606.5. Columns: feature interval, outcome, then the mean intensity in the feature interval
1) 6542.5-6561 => 1.3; 23.3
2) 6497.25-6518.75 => -2.1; 27.2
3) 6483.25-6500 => 0.6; 23.7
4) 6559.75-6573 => 0.9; 23.3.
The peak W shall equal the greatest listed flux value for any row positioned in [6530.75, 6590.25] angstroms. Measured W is 28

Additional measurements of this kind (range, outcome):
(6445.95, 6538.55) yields 31.3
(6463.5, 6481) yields 27.4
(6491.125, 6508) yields 31.2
